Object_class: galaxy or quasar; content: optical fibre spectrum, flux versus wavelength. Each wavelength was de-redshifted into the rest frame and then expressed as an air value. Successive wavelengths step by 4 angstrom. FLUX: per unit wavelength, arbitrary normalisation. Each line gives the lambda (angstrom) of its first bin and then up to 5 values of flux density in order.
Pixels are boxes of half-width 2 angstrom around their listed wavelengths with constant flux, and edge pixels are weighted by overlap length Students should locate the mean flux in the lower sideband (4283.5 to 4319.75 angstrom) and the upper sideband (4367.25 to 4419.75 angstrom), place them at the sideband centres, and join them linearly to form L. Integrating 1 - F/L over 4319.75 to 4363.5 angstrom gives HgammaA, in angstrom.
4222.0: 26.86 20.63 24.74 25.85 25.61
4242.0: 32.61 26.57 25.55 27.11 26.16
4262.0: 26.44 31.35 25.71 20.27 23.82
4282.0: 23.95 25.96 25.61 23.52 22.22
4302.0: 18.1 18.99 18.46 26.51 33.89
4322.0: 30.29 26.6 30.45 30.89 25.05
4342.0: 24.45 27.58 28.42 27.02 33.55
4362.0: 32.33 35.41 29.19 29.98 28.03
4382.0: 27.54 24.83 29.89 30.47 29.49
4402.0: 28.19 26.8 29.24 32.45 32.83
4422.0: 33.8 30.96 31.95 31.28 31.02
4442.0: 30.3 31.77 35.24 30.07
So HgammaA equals -4.6 angstrom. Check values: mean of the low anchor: 23.6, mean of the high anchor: 29.2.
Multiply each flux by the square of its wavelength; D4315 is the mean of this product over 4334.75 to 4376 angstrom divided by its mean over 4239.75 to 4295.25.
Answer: 1.2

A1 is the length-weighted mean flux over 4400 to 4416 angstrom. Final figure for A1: 29.2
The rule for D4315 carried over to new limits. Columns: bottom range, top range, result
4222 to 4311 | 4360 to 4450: 1.32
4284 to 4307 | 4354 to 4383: 1.41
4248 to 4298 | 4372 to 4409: 1.18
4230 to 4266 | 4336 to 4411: 1.13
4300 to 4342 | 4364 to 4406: 1.16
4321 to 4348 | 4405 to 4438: 1.17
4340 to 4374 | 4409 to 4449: 1.10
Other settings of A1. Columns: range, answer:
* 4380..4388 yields 26.2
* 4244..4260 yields 26.3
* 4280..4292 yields 25.2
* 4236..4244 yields 29.1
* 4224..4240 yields 24.2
